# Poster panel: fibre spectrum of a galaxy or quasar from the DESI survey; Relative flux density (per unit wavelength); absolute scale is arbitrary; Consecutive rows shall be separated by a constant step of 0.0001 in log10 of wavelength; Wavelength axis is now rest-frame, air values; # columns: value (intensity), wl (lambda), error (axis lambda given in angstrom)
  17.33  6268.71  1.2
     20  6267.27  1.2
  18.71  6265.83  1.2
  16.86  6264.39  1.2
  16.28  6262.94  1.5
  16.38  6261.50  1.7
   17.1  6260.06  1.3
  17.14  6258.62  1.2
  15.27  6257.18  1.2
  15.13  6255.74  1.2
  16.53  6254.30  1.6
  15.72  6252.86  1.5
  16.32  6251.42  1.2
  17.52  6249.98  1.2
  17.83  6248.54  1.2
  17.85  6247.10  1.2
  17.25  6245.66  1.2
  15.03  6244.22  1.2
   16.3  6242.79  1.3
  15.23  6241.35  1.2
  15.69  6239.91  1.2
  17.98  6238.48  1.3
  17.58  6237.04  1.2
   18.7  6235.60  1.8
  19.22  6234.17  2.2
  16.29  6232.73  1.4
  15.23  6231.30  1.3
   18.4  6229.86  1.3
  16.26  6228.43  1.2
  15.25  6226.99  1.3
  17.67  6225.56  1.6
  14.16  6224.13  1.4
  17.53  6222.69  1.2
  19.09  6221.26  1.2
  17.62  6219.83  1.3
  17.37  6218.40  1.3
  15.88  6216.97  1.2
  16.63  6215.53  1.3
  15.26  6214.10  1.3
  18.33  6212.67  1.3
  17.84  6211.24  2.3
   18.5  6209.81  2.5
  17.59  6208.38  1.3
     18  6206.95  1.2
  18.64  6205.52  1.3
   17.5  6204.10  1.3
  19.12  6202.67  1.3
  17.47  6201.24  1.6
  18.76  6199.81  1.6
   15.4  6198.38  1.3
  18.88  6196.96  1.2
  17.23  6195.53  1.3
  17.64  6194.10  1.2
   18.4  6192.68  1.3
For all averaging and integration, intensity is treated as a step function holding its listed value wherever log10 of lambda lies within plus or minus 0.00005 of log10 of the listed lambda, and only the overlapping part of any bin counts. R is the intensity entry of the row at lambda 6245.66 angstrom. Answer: 17.25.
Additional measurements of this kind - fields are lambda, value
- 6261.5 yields 16.38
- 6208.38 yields 17.59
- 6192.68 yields 18.4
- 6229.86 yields 18.4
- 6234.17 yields 19.22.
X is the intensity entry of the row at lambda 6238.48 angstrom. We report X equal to 17.98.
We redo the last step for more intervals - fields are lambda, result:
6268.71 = 17.33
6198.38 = 15.4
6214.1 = 15.26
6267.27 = 20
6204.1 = 17.5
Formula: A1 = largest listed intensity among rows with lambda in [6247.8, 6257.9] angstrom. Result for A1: 17.83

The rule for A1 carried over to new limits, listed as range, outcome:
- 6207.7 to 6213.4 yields 18.5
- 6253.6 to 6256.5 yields 16.53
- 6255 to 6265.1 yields 17.14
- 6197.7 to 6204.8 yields 19.12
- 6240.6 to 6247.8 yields 17.85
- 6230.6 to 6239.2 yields 19.22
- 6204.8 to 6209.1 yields 18.64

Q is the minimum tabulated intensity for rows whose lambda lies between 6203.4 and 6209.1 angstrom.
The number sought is 17.5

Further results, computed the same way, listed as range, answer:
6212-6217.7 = 15.26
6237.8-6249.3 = 15.03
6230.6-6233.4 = 15.23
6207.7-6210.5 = 17.59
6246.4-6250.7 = 17.52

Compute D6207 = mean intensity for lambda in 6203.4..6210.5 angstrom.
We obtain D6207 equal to 18.1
